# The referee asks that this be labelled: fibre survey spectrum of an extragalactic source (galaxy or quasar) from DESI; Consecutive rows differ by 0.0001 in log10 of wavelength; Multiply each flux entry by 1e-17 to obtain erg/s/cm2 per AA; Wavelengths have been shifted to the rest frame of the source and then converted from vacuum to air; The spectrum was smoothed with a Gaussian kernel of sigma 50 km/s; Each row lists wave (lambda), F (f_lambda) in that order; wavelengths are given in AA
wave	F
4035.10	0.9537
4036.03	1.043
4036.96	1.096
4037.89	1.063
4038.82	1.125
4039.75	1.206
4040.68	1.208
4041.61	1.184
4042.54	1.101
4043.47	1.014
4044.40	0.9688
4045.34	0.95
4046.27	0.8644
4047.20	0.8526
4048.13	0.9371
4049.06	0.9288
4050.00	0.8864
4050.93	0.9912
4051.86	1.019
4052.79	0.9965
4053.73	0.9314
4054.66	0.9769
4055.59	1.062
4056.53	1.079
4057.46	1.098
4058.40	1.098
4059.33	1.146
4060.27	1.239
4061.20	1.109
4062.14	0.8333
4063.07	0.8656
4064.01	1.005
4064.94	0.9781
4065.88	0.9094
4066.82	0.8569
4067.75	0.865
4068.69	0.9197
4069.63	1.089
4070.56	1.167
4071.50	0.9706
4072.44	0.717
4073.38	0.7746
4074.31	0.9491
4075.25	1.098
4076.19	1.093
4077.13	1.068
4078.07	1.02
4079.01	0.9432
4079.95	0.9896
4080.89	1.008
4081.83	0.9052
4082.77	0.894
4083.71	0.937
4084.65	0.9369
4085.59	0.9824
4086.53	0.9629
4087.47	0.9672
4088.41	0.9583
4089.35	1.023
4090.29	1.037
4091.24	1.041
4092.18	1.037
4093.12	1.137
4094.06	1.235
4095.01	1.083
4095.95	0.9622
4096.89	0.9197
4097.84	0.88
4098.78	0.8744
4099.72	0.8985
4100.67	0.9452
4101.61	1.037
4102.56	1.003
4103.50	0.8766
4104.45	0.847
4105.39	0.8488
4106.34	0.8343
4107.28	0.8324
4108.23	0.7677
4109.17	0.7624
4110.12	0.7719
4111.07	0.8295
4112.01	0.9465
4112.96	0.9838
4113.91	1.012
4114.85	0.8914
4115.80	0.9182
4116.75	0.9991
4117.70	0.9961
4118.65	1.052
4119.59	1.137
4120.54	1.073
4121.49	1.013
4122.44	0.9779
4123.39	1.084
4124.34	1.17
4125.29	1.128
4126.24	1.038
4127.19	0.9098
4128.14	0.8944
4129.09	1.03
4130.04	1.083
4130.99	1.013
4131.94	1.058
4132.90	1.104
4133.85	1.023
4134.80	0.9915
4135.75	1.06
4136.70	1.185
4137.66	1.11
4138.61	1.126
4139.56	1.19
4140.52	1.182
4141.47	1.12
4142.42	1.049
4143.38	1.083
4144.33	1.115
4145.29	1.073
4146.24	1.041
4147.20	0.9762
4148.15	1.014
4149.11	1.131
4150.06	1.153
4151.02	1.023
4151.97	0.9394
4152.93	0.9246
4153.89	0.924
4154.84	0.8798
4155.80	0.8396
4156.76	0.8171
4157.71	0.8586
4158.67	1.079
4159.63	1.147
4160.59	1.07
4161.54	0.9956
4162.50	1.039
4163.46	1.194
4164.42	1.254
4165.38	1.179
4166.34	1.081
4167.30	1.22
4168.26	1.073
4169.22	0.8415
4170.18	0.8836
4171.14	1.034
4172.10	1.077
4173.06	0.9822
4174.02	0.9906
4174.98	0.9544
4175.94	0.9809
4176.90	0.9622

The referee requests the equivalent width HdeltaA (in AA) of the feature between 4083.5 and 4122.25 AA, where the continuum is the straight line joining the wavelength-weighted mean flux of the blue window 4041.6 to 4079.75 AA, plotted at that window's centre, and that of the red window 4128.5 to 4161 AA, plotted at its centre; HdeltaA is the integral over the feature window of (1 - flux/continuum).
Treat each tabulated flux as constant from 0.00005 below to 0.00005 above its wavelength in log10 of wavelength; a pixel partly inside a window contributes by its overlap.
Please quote 2.1 AA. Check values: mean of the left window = 0.987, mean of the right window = 1.04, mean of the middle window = 0.958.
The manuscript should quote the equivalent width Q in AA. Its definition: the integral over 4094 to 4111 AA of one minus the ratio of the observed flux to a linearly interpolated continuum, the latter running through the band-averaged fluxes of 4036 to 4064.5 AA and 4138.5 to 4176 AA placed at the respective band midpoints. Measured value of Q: 2.2 AA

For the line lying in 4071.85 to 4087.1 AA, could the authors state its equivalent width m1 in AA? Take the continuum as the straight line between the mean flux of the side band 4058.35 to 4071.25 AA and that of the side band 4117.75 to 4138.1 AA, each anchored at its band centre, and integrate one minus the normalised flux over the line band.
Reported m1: 0.9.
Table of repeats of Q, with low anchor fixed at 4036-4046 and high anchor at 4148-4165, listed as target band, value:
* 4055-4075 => 1.5 AA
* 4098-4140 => 2.2 AA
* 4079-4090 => 1.0 AA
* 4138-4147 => -0.7 AA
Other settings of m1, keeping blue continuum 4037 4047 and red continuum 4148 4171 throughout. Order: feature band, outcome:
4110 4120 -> 0.7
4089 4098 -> 0.0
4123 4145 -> -0.9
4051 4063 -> 0.2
